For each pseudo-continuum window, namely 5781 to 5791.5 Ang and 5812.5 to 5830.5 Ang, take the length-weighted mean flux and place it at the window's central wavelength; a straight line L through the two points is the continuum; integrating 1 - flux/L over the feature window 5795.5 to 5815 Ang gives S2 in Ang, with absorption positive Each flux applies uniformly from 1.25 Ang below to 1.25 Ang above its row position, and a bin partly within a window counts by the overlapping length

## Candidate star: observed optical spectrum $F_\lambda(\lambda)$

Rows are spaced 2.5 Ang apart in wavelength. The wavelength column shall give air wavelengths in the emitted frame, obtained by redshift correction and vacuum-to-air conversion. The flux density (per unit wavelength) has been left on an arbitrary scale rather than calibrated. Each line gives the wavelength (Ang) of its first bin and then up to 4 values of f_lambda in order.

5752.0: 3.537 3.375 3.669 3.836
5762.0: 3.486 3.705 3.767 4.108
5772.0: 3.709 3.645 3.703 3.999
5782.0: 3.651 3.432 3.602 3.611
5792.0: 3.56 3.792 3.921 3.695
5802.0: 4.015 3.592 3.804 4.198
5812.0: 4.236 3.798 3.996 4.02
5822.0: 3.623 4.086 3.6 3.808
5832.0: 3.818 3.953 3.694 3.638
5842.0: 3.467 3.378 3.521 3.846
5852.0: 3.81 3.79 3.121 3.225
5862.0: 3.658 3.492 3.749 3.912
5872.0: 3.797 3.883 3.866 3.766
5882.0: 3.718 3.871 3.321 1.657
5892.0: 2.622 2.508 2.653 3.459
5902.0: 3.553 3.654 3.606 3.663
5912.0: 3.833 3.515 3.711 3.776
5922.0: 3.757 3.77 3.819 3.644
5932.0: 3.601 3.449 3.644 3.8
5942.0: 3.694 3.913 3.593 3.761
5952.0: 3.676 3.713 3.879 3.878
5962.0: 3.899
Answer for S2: -0.9 Ang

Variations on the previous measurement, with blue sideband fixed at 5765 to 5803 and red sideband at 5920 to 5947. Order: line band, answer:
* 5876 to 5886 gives -0.2 Ang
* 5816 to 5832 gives -0.5 Ang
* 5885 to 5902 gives 4.1 Ang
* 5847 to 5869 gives 0.8 Ang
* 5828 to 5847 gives 0.3 Ang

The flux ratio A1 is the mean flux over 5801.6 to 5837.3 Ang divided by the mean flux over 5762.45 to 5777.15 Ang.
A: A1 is 1.03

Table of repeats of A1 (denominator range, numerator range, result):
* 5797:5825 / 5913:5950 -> 0.95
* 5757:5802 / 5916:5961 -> 1.00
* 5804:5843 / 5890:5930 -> 0.89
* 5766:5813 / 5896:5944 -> 0.96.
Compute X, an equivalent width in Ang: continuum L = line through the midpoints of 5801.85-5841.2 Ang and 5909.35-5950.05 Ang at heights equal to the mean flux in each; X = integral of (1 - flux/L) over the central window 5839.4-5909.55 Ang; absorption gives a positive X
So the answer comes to 6.2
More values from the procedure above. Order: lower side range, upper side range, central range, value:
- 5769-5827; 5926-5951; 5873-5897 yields 3.31 Ang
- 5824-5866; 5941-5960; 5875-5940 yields 4.17 Ang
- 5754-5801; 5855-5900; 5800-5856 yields -4.30 Ang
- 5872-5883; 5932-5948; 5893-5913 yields 2.15 Ang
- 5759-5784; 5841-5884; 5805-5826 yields -1.42 Ang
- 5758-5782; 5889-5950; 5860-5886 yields -1.30 Ang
